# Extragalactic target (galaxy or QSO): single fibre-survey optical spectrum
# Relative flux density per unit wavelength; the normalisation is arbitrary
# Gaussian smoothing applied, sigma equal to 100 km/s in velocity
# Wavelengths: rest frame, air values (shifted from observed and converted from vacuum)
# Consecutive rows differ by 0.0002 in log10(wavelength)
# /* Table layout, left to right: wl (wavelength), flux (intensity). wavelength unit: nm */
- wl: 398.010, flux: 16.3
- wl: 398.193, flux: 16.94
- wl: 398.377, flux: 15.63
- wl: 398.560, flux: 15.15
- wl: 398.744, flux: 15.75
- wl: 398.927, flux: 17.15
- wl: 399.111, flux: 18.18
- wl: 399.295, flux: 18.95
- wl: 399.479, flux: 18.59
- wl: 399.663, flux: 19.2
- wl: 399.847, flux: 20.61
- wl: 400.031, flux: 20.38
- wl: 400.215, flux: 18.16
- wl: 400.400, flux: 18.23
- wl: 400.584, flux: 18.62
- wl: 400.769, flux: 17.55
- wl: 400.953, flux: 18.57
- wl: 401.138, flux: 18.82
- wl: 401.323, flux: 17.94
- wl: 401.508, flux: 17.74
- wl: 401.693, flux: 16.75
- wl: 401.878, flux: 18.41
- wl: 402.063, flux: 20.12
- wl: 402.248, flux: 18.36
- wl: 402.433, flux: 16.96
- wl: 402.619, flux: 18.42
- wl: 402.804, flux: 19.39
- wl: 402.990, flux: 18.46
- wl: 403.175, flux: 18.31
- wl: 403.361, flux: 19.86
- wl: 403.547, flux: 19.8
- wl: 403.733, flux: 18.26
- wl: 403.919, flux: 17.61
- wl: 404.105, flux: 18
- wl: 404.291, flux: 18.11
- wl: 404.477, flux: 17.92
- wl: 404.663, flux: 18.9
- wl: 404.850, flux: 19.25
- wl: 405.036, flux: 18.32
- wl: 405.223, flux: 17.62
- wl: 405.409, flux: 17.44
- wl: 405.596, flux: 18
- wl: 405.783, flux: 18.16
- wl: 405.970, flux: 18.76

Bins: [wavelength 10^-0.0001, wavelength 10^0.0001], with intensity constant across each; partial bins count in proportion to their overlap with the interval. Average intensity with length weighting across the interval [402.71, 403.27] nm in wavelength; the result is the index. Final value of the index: 18.7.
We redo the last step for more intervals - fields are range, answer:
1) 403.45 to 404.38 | 18.4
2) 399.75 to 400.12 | 20.5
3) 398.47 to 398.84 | 15.5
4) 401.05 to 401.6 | 18.1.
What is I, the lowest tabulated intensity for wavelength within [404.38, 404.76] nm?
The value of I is 17.92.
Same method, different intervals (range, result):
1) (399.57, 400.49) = 18.16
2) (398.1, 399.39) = 15.15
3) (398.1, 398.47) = 15.63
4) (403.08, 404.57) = 17.61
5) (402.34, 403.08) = 16.96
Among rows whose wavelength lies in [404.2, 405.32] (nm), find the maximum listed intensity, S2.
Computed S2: 19.25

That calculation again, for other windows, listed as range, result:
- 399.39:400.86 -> 20.61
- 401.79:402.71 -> 20.12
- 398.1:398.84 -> 16.94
